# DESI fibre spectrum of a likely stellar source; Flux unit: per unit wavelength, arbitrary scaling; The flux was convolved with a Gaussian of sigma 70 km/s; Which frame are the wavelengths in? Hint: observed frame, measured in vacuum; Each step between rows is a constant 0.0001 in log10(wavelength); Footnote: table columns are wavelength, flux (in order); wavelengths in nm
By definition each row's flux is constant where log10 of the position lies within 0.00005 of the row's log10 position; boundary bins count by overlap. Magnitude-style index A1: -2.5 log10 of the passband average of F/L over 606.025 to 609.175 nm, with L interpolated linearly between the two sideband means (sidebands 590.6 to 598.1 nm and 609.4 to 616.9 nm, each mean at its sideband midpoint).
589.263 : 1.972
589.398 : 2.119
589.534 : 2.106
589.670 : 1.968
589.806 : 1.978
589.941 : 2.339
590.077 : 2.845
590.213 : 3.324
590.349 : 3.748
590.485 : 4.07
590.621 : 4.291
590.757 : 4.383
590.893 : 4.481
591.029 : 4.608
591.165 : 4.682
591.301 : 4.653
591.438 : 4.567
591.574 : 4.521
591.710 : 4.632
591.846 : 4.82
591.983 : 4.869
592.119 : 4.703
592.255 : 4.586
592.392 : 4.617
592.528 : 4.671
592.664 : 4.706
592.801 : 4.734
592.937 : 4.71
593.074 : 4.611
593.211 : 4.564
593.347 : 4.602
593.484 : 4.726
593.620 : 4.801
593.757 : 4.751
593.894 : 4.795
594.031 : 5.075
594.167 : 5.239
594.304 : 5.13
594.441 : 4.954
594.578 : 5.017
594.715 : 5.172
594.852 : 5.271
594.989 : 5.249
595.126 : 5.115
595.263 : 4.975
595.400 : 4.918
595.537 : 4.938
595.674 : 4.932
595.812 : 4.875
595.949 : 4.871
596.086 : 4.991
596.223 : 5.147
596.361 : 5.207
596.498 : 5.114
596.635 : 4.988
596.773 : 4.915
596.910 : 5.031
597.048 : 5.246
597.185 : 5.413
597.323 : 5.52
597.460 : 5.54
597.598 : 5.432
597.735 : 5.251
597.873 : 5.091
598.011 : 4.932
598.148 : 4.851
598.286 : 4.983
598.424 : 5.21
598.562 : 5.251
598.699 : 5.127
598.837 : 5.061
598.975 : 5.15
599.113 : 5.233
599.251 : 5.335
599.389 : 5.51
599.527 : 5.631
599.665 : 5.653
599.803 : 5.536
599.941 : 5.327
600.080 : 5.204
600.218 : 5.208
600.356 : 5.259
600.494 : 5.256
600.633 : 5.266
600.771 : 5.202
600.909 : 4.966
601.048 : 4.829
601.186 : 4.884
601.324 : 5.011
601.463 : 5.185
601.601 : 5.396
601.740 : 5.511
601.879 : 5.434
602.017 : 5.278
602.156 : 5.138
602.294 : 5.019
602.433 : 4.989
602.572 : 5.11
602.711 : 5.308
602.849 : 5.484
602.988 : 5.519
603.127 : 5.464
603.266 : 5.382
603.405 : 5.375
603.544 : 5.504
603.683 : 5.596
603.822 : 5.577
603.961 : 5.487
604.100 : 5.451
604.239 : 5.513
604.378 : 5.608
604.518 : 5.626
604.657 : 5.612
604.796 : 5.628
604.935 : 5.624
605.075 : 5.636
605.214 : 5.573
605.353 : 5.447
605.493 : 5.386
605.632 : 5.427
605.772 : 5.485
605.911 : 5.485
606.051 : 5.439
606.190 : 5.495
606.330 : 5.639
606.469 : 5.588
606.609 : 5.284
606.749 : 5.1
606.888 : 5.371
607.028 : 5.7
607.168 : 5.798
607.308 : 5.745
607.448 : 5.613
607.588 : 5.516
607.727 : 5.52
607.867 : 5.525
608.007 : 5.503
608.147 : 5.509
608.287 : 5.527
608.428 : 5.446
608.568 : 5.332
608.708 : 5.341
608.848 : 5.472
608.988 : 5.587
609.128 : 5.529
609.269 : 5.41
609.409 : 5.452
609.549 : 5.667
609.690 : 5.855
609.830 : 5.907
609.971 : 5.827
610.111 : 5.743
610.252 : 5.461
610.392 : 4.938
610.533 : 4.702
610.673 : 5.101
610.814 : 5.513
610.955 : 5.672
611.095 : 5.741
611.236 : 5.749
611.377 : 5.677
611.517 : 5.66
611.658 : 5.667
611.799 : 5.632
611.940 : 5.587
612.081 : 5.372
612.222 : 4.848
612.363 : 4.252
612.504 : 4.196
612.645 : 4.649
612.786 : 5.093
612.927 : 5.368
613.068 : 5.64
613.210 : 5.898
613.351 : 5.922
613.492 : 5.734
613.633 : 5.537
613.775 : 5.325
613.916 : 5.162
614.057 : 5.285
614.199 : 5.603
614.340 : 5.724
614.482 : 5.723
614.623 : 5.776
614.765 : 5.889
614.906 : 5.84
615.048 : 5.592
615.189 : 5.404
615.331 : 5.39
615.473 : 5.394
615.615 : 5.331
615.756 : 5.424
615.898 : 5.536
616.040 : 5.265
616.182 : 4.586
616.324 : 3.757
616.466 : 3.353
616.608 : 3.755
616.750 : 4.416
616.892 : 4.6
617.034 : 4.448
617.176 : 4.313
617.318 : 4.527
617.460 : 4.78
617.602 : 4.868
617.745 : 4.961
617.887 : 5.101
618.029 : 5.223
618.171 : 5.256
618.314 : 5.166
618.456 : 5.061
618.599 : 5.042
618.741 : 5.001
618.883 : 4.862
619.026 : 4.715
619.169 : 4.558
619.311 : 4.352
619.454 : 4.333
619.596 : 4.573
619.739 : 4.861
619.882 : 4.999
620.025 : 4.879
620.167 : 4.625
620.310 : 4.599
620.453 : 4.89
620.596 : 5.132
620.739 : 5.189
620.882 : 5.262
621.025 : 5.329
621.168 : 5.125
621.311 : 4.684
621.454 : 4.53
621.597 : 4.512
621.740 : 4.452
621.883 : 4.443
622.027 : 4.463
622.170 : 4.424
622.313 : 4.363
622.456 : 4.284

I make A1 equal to -0.06 mag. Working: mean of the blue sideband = 4.91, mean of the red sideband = 5.3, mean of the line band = 5.51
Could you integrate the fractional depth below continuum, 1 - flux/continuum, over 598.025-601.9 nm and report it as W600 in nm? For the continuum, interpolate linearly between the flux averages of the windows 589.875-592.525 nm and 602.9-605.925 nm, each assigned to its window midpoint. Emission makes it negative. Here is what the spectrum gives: -0.100 nm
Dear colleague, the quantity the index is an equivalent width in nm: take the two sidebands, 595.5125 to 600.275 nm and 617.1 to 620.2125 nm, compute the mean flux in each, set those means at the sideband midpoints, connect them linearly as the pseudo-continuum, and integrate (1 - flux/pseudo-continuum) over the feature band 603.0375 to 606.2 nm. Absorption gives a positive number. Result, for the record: -0.27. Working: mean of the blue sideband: 5.19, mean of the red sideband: 4.82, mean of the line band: 5.51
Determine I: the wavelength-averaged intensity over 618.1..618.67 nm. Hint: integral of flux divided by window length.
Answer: 5.13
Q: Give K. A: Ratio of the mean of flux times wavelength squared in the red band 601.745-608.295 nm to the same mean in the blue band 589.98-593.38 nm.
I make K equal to 1.3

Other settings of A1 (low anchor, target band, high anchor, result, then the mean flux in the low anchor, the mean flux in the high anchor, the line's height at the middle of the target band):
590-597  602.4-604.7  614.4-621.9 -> -0.138 mag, 4.73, 4.9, 4.8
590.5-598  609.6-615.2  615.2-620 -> -0.136 mag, 4.9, 4.79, 4.81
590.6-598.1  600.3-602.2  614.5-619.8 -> -0.060 mag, 4.91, 4.91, 4.91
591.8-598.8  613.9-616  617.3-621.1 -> -0.131 mag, 4.99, 4.9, 4.91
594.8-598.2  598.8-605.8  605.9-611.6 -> -0.011 mag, 5.11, 5.52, 5.3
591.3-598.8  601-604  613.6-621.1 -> -0.069 mag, 4.96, 4.99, 4.97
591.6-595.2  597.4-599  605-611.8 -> -0.020 mag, 4.85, 5.52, 5.06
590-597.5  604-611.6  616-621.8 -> -0.164 mag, 4.78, 4.73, 4.75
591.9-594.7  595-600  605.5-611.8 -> -0.038 mag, 4.8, 5.52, 5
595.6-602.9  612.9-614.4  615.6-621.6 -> -0.141 mag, 5.19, 4.78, 4.89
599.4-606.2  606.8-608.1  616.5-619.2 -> -0.080 mag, 5.38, 4.76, 5.18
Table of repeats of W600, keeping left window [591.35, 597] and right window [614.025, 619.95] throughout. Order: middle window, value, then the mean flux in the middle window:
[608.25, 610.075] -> -0.23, 5.57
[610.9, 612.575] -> -0.13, 5.34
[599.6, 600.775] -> -0.10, 5.33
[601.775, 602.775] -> -0.06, 5.19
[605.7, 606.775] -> -0.12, 5.45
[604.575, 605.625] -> -0.13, 5.55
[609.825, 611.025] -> -0.11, 5.4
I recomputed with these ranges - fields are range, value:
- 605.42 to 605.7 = 5.4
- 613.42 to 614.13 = 5.41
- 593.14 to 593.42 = 4.58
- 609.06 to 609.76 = 5.58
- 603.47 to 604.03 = 5.54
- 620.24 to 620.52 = 4.74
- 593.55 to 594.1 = 4.86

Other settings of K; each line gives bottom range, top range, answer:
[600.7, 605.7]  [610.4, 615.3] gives 1.04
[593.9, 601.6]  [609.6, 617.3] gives 1.07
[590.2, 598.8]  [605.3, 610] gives 1.18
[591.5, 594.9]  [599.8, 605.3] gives 1.15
